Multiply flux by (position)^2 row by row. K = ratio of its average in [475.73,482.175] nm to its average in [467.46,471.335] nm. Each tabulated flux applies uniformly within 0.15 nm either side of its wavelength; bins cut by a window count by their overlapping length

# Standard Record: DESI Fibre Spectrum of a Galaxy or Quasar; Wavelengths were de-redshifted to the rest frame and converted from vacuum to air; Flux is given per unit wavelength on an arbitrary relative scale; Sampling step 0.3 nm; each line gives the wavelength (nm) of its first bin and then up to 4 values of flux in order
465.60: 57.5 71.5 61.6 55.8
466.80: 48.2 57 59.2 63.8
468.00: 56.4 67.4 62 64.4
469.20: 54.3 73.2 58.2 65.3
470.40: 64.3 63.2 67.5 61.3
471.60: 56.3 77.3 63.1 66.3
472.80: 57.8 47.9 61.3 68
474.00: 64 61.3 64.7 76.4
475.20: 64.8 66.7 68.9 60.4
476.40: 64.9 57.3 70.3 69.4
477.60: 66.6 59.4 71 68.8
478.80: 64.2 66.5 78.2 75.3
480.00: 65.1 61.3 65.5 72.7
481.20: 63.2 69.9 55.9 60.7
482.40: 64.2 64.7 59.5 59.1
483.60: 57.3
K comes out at 1.1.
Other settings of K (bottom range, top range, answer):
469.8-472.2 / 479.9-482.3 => 1.04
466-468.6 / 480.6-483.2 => 1.15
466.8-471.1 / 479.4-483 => 1.11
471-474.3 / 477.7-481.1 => 1.12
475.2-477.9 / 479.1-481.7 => 1.07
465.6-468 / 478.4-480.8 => 1.21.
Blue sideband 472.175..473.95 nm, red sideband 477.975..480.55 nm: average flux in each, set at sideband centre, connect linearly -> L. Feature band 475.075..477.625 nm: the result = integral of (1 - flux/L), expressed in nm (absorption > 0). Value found -0.025 nm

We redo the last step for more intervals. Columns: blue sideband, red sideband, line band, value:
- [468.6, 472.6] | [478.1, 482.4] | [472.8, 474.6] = 0.12 nm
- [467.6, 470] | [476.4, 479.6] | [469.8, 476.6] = 0.08 nm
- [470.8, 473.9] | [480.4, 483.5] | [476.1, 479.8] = -0.24 nm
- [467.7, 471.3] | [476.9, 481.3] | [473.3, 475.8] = -0.02 nm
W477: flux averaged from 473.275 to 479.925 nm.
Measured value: 66.7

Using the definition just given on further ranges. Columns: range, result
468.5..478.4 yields 64.2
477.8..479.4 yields 67.3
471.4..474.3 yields 62.4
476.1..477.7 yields 65.2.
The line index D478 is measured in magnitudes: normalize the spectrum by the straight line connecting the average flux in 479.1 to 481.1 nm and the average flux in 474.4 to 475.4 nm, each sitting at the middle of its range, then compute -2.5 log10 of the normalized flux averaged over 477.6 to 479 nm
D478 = 0.05 mag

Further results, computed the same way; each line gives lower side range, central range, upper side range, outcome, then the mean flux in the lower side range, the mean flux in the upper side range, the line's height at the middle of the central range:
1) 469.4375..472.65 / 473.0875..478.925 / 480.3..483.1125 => -0.013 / 64.9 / 63.9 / 64.4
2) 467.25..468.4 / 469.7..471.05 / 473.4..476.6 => -0.011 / 61.5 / 65.7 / 62.9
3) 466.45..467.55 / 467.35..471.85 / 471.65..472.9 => -0.047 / 55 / 65.7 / 60.3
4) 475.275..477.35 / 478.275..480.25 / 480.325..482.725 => -0.074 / 65.2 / 64.4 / 64.8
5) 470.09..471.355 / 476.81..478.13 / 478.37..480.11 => 0.036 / 64.4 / 69.8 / 68.7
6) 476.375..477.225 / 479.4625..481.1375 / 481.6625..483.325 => -0.100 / 64.5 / 60.8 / 62.3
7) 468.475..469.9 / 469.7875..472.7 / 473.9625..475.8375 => -0.007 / 62.6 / 66.7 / 64.1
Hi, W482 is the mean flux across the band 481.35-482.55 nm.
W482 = 62.7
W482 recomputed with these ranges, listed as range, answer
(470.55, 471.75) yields 62.1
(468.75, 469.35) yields 59.4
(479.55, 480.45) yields 67.2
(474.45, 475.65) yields 68.2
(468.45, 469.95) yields 62.4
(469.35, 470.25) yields 65.6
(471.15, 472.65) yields 64.9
